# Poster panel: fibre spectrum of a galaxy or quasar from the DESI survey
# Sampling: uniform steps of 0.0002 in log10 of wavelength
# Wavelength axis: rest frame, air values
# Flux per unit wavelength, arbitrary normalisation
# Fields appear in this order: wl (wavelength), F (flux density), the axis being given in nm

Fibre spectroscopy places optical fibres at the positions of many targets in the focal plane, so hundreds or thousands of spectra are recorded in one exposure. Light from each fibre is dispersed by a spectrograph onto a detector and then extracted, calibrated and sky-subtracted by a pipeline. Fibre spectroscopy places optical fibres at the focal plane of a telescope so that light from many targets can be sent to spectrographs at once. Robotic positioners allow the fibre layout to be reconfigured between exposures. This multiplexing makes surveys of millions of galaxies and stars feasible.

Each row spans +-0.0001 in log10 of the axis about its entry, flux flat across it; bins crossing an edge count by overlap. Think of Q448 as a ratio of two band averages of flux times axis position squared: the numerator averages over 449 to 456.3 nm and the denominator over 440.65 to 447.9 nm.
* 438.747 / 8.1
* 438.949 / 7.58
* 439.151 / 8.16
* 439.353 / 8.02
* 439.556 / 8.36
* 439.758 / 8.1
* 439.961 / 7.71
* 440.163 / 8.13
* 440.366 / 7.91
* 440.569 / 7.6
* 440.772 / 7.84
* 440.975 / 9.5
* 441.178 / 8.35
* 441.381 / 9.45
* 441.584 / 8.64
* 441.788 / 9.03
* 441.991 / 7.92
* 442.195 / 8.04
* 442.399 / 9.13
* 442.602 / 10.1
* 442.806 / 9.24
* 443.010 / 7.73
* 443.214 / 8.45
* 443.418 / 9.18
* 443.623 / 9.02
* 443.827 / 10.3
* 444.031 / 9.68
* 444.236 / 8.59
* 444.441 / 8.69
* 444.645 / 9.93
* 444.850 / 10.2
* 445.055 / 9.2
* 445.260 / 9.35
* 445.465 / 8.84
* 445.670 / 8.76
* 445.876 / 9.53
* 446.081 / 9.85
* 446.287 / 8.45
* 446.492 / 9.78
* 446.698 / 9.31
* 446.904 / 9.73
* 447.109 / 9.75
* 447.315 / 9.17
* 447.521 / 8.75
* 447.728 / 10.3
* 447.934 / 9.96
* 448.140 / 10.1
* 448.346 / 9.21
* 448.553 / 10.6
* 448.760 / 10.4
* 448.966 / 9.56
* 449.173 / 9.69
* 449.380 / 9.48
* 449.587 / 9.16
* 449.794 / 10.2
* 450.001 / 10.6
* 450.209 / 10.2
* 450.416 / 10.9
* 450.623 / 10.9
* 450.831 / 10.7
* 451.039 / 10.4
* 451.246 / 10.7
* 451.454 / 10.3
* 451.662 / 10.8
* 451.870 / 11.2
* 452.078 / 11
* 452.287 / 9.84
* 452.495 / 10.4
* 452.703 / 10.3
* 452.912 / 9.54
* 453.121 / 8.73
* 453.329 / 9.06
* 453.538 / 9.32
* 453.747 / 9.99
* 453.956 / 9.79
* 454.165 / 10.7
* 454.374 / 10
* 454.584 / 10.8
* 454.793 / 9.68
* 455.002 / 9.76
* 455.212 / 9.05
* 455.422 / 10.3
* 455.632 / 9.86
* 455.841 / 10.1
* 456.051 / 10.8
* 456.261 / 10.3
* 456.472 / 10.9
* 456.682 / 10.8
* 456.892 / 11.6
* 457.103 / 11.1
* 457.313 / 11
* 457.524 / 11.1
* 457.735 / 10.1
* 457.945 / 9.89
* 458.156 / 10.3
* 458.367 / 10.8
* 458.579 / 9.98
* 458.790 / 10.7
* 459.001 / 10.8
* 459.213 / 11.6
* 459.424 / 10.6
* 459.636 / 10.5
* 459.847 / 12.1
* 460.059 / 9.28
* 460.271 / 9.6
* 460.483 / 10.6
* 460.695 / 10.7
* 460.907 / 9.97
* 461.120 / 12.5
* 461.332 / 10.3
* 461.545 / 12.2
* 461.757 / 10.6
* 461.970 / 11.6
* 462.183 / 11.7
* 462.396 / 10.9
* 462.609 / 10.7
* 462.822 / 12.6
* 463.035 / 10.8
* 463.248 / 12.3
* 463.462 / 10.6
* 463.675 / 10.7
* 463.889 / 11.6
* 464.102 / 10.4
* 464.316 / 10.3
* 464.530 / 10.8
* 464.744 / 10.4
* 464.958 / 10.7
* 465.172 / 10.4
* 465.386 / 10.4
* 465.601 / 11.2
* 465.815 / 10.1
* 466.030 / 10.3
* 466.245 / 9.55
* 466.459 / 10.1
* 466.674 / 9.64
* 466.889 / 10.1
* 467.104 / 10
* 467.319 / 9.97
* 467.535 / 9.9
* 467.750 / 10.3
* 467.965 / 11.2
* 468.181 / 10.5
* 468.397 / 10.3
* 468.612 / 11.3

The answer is 1.15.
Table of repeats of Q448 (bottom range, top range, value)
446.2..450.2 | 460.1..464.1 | 1.21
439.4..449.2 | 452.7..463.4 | 1.23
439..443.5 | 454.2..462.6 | 1.35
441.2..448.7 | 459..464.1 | 1.28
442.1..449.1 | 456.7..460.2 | 1.21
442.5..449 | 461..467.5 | 1.24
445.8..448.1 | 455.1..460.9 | 1.16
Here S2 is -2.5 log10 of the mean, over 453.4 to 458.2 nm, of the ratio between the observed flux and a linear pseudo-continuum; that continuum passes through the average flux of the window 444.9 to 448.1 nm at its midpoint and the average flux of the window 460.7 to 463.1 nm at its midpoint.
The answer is 0.02 mag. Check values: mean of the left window 9.41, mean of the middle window 10.3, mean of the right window 11.2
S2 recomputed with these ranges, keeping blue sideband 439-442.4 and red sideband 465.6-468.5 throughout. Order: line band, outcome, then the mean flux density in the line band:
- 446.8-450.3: -0.11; 9.81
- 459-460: -0.15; 11.1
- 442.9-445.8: -0.07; 9.14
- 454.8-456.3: -0.07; 9.99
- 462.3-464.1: -0.14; 11.2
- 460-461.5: -0.08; 10.5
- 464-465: -0.05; 10.5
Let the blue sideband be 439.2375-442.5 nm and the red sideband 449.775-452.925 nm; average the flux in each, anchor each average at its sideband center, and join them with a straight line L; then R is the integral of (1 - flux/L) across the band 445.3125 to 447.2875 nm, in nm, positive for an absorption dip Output 0.033 nm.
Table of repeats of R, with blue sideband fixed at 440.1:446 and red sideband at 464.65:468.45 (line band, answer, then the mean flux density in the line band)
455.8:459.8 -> -0.39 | 10.7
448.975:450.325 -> -0.08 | 9.87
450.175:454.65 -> -0.37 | 10.2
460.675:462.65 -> -0.23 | 11.1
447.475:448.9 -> -0.11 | 9.94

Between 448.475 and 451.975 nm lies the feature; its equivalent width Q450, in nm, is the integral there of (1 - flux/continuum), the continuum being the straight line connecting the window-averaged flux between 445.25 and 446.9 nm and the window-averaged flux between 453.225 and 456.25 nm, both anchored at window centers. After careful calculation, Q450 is -0.27 nm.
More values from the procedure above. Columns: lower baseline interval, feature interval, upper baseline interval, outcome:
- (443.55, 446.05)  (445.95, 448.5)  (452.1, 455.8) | -0.016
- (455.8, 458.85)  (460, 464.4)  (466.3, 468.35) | -0.236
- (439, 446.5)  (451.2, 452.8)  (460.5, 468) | -0.154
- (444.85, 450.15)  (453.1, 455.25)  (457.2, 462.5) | 0.098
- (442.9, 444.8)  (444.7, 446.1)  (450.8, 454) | -0.015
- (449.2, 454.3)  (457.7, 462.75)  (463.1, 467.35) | -0.196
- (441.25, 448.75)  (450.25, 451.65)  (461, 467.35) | -0.127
